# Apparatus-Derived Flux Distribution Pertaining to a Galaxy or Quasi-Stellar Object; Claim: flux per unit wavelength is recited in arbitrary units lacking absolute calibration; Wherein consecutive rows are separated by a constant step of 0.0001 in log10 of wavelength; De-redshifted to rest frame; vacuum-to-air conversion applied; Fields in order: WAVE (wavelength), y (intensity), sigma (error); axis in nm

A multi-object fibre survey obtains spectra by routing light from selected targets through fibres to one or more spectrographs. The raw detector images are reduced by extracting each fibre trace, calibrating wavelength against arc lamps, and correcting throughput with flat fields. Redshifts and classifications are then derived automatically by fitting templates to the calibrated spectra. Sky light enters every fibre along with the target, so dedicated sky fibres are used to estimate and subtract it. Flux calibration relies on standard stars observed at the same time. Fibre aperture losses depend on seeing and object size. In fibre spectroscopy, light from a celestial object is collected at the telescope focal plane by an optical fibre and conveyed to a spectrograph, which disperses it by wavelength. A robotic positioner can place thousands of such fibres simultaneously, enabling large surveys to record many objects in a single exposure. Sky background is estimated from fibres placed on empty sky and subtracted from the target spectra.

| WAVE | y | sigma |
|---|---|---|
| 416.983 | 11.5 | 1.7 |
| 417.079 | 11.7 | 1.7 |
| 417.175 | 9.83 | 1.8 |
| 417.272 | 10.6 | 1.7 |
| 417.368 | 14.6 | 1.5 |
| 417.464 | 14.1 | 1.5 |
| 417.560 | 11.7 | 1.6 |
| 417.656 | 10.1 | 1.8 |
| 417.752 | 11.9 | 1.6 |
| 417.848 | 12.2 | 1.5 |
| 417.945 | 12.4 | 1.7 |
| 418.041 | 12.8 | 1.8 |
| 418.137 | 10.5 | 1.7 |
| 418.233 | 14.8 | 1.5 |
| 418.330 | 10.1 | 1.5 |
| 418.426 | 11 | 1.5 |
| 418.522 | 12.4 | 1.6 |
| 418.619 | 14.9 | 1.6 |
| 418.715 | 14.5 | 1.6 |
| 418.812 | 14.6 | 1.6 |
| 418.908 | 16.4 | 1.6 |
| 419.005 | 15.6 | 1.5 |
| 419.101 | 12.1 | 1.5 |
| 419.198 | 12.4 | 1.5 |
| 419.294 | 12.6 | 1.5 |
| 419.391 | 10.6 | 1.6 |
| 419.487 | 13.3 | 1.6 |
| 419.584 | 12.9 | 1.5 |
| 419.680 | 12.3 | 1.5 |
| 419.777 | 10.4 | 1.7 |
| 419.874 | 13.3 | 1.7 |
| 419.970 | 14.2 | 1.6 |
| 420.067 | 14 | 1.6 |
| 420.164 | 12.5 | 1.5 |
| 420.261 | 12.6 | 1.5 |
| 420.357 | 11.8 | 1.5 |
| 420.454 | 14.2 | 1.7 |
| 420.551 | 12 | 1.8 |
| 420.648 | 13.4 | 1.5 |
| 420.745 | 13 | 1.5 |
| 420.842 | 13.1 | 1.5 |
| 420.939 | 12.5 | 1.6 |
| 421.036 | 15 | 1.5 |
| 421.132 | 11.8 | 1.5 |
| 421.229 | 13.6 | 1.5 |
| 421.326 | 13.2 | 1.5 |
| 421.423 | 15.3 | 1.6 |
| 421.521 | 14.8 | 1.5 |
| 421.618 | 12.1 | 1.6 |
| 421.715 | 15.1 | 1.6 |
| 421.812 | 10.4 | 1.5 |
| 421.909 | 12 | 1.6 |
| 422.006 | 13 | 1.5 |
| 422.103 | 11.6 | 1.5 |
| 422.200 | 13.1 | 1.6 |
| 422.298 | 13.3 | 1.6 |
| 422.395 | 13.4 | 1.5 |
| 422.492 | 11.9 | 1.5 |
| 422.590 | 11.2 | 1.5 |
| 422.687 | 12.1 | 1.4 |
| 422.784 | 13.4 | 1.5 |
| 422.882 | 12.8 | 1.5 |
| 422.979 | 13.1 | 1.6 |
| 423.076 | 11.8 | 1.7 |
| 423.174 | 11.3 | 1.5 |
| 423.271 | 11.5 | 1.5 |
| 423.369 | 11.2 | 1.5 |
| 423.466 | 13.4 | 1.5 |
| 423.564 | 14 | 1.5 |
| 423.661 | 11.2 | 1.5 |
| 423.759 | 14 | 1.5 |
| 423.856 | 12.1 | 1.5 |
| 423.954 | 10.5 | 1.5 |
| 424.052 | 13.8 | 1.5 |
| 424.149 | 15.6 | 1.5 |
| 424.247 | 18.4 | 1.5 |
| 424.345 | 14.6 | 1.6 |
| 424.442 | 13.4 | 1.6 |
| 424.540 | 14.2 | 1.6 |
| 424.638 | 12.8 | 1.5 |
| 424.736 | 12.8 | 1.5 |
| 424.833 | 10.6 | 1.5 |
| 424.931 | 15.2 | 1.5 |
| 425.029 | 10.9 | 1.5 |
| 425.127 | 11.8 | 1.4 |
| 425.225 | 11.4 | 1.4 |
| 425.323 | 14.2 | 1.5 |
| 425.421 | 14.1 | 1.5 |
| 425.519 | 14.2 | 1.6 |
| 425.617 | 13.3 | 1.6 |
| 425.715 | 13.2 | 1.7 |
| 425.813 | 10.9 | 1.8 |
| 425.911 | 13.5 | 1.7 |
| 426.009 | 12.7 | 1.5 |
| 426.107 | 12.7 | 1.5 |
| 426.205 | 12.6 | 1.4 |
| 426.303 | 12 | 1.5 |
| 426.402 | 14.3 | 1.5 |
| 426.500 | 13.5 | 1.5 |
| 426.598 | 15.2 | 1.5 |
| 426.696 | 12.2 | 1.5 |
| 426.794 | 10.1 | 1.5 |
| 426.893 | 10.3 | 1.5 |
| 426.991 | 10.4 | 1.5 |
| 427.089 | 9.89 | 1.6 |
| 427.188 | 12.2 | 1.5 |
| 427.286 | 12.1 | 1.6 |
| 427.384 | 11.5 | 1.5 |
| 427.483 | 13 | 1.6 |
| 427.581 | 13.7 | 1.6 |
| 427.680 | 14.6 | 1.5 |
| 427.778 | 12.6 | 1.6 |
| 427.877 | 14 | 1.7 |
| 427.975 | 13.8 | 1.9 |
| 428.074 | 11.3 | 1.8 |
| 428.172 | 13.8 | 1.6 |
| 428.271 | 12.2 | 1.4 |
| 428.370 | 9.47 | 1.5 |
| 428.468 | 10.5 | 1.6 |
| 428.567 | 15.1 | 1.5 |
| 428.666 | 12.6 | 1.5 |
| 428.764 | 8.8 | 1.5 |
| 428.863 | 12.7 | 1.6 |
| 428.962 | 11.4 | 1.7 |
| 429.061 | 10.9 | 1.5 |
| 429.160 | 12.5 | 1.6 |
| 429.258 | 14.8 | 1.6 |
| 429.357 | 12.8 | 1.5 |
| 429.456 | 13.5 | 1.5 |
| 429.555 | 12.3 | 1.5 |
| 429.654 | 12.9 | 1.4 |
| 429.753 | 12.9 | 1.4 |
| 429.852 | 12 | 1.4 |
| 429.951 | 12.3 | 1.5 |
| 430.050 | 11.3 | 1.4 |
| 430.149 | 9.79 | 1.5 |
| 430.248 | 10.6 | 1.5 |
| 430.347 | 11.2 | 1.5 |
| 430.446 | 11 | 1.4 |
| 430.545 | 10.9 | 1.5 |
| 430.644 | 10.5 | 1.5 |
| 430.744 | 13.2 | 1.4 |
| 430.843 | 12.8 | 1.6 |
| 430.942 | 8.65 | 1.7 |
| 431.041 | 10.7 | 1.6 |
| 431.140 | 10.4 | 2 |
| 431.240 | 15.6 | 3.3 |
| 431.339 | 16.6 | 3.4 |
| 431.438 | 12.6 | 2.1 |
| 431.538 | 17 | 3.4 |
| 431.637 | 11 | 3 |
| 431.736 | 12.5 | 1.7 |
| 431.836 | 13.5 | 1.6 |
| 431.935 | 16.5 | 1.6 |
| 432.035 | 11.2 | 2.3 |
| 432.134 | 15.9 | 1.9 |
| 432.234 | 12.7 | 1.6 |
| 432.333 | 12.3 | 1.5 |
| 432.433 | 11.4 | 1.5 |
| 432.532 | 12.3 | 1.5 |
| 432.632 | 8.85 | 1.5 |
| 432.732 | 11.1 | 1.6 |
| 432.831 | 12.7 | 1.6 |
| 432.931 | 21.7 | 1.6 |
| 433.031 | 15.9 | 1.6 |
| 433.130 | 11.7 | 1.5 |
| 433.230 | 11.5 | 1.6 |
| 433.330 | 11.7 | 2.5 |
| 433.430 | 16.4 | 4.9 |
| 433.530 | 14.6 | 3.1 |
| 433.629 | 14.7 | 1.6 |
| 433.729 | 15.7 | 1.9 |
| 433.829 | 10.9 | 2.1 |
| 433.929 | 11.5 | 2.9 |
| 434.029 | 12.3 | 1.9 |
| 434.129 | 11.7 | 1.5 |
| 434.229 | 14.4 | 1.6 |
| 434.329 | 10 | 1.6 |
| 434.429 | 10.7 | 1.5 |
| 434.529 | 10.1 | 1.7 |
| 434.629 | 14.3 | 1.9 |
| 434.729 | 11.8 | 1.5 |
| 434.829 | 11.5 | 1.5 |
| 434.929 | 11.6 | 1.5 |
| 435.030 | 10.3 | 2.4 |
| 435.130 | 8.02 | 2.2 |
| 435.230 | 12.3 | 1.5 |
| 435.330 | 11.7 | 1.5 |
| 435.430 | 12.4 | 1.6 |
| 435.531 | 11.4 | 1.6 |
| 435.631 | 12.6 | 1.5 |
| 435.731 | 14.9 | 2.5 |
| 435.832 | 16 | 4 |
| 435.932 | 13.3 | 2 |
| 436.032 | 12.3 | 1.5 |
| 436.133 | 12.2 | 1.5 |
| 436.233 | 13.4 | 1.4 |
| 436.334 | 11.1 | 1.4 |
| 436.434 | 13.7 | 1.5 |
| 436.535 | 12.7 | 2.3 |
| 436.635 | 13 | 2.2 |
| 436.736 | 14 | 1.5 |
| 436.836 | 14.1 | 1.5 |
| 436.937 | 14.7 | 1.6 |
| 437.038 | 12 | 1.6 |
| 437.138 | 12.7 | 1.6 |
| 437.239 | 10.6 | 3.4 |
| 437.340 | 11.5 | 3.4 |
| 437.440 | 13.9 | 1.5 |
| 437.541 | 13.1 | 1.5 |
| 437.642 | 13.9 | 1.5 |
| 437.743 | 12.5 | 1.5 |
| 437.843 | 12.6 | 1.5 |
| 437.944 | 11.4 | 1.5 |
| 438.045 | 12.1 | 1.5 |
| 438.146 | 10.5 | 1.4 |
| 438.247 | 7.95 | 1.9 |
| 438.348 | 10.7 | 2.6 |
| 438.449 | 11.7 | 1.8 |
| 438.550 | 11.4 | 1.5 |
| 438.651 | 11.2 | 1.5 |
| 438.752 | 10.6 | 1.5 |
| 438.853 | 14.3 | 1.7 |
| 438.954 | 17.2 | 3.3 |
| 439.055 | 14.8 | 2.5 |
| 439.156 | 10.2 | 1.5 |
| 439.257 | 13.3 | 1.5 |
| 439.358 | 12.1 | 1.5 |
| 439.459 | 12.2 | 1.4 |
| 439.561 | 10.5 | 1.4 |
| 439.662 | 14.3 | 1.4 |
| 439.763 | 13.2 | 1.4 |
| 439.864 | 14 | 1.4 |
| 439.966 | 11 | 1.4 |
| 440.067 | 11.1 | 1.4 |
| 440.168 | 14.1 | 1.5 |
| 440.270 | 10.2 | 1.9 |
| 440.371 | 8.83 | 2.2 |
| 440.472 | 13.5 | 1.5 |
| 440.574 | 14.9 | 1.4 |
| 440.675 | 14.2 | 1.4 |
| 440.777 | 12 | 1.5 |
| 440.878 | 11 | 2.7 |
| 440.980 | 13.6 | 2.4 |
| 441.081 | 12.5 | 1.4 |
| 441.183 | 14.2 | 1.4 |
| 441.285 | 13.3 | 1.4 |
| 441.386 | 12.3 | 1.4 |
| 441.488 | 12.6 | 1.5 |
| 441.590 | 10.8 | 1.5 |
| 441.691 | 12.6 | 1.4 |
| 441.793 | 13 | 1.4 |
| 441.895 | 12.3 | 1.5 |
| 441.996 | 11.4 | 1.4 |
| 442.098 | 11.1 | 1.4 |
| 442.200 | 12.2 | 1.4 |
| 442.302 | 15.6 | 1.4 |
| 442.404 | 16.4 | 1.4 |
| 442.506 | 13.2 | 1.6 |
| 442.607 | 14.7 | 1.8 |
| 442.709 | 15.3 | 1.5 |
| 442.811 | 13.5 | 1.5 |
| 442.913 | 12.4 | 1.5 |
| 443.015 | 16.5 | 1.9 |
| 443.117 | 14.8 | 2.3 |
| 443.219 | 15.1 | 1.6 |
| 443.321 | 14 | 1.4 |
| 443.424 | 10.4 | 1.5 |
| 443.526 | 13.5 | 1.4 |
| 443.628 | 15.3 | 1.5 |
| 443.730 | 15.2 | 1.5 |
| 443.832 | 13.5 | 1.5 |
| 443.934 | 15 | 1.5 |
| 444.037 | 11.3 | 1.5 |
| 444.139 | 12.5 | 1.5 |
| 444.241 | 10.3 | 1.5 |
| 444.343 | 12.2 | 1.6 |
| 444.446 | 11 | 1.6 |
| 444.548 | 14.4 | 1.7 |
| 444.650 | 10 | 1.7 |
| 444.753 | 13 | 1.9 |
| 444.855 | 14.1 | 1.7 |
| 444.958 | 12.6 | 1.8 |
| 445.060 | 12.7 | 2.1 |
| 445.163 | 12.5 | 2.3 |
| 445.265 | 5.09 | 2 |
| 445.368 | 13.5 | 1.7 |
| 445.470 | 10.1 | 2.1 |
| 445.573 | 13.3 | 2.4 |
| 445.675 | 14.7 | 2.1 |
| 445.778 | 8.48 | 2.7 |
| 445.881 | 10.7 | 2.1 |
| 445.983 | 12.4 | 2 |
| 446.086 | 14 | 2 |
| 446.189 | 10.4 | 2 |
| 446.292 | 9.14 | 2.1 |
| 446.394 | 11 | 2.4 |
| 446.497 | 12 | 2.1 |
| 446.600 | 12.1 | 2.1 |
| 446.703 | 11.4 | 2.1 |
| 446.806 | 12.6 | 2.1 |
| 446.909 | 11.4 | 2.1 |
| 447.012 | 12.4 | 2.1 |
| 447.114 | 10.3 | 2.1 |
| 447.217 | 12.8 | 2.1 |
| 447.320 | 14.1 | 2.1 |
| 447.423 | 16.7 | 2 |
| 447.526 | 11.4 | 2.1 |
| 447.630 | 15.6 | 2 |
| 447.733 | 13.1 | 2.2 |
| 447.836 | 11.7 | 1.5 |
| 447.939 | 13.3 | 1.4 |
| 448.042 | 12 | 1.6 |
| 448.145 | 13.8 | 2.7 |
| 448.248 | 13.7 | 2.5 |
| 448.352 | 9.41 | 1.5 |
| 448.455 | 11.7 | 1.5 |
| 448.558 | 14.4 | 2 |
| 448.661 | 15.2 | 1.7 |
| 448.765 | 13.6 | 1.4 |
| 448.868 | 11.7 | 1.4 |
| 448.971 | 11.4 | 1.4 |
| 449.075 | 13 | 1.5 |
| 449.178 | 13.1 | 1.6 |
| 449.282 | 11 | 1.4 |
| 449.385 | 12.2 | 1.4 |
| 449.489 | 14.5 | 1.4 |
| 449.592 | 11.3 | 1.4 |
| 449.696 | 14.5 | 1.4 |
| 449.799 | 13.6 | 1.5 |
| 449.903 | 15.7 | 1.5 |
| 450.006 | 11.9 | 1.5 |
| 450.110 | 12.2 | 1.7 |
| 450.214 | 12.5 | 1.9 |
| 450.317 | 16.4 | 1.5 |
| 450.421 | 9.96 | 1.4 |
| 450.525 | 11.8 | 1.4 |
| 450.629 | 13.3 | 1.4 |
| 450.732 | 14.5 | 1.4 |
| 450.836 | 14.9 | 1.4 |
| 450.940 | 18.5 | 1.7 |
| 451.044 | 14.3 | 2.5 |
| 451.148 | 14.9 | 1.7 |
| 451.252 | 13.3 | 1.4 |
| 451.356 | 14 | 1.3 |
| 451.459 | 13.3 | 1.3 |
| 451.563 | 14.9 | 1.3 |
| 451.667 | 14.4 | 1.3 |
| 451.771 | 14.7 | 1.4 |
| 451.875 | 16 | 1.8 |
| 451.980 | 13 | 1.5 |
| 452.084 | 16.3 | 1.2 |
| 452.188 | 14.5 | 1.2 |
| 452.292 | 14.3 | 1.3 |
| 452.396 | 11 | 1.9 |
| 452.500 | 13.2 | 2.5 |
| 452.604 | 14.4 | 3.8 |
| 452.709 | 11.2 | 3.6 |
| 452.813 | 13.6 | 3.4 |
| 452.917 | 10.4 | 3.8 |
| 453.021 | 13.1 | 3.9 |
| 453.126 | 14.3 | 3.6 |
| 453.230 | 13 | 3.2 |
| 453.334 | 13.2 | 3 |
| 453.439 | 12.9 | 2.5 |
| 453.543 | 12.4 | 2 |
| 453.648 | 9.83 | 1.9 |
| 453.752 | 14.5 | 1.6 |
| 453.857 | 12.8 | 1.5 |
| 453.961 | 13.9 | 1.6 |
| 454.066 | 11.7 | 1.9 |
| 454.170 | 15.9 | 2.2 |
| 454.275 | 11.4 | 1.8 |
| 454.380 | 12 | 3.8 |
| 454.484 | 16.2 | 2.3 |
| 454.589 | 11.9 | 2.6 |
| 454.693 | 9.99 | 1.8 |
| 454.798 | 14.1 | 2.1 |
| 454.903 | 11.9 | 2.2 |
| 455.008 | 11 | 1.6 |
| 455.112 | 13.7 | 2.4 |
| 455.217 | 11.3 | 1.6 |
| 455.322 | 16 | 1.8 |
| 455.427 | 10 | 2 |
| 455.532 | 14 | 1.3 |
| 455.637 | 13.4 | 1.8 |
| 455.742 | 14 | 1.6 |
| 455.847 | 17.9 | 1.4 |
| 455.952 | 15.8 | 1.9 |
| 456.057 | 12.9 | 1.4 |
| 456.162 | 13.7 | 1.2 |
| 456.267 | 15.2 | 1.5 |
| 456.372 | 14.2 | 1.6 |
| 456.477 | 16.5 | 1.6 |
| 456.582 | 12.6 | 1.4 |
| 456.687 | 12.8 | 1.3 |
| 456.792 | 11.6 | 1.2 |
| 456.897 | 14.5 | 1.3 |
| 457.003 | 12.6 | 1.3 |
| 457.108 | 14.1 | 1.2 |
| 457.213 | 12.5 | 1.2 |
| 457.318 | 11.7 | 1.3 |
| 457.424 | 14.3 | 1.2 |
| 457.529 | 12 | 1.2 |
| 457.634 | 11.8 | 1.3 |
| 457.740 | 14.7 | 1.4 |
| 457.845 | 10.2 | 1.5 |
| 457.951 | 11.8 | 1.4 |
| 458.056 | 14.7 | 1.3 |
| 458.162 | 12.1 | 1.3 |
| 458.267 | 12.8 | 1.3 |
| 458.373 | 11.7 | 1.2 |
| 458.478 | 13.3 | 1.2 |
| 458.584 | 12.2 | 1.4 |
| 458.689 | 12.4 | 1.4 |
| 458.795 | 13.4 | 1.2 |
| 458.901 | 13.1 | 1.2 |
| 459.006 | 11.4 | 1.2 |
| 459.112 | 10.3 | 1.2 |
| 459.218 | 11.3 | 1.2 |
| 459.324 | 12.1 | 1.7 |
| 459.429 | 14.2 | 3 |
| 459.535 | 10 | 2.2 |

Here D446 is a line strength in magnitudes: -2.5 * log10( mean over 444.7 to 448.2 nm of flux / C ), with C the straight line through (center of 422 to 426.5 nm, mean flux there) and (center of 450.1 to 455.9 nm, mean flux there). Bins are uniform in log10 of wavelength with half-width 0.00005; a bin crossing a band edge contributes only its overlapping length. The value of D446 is 0.10 mag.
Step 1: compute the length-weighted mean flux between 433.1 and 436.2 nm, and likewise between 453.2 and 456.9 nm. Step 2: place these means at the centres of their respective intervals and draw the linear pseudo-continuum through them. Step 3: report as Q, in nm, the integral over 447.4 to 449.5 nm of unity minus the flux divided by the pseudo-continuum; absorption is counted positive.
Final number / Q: 0.017 nm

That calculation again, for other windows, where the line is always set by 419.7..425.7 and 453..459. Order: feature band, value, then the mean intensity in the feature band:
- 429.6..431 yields 0.17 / 11.4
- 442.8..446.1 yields 0.10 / 12.6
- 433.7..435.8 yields 0.18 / 11.9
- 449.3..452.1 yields -0.17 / 13.9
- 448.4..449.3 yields 0.02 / 12.8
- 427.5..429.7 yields 0.07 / 12.6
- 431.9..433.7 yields -0.07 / 13.5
